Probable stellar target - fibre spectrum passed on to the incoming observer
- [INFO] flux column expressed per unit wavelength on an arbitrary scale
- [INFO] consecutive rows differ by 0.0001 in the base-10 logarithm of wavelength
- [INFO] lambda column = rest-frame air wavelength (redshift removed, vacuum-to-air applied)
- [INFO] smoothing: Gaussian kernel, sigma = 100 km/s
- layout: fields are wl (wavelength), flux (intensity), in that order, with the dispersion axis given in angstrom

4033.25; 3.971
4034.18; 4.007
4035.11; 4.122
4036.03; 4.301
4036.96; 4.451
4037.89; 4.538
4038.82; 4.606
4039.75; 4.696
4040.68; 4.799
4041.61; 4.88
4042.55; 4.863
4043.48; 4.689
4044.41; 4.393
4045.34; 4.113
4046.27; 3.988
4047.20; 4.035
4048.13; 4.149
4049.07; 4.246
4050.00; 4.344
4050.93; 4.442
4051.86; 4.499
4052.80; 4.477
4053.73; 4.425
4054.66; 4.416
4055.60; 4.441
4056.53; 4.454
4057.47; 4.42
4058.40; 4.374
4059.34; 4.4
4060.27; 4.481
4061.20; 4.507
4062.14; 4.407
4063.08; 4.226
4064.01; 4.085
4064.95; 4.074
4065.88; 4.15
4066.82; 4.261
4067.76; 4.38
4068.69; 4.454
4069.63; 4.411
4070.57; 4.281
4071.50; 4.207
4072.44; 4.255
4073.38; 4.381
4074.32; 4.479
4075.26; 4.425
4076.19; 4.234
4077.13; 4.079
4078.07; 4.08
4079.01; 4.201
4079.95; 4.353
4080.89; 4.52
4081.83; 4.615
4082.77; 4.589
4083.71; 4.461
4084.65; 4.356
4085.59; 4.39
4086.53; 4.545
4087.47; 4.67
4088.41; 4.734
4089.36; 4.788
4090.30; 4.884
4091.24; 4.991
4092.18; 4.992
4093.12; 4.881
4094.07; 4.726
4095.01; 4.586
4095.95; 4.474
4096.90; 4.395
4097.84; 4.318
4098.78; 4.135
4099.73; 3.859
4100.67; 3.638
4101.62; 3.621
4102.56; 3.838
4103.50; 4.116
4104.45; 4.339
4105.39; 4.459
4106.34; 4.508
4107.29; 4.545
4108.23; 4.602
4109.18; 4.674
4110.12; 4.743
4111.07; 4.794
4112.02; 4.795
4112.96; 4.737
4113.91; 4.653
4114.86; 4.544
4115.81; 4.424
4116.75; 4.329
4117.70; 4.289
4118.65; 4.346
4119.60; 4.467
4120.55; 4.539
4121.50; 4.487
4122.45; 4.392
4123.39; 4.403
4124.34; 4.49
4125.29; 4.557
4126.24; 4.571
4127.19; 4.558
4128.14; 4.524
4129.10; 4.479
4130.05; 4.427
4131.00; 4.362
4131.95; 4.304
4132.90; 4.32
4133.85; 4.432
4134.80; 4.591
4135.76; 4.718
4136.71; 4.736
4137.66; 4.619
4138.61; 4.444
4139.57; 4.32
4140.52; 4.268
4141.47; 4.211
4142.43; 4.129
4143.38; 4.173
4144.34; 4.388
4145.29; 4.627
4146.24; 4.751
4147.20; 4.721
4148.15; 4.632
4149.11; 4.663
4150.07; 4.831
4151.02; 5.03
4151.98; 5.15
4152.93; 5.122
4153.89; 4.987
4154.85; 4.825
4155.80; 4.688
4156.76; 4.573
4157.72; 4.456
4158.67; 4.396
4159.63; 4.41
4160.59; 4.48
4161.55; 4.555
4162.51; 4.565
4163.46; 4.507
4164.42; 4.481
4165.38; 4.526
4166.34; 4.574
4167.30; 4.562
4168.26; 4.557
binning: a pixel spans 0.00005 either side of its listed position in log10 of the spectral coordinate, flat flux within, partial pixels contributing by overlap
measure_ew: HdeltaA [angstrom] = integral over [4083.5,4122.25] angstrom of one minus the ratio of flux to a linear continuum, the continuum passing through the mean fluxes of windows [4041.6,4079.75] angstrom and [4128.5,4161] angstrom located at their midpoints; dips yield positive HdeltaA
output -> -0.24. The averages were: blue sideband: 4.34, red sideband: 4.57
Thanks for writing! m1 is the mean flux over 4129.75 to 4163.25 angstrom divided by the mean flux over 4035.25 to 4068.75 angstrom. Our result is 1.0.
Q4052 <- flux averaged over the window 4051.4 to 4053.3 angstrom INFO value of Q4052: 4.48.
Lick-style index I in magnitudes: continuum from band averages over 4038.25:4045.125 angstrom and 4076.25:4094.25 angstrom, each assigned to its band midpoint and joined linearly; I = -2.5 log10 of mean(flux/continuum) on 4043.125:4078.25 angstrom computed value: 0.07 mag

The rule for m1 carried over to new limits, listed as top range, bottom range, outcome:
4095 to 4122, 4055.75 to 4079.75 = 1.02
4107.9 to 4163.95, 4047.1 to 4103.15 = 1.04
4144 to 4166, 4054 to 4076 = 1.07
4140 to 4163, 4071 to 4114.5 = 1.04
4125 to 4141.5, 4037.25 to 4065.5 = 1.01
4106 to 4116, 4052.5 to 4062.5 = 1.05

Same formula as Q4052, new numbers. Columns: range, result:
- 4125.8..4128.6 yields 4.55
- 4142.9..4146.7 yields 4.49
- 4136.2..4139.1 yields 4.6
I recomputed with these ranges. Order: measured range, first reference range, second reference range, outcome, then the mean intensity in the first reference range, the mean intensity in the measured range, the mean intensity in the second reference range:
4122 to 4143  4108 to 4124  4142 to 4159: 0.038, 4.54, 4.45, 4.68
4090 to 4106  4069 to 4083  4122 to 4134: 0.005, 4.34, 4.36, 4.45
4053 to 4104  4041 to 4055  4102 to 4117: 0.018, 4.4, 4.38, 4.51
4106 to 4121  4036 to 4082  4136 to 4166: -0.014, 4.38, 4.56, 4.59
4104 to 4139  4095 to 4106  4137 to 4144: -0.072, 4.13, 4.52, 4.32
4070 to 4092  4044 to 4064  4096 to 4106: -0.067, 4.34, 4.46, 4.09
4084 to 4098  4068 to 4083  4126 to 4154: -0.061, 4.35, 4.65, 4.56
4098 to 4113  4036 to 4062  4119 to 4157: 0.047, 4.44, 4.33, 4.56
